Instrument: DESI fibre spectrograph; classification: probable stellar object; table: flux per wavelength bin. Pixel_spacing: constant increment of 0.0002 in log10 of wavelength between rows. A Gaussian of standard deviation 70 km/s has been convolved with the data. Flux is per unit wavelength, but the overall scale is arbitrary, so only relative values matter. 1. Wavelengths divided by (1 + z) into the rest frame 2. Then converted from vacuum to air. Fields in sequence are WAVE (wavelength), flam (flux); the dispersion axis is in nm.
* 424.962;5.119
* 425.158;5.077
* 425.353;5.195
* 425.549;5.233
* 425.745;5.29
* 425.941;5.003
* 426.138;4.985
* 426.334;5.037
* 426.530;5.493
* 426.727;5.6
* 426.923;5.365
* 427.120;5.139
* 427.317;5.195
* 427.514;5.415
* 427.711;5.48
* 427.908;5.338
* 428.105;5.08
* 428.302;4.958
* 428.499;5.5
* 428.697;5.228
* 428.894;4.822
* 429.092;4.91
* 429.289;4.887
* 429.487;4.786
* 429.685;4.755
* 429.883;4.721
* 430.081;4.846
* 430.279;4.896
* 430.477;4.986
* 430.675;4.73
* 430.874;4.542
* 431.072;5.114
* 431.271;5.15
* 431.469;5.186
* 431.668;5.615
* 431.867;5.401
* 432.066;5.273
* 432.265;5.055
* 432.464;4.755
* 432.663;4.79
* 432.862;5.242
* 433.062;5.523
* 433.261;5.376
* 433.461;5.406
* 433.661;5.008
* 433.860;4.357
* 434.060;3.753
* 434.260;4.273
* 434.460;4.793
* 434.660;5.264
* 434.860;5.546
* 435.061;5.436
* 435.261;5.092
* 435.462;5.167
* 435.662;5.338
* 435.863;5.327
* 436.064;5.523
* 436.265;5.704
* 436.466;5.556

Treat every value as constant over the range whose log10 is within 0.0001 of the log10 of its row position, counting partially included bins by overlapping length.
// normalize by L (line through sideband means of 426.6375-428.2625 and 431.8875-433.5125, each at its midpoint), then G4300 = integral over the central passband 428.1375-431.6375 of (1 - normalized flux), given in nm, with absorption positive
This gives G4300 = 0.20 nm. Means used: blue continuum 5.31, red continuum 5.18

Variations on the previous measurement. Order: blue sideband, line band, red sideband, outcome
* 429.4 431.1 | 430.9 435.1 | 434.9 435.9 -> 0.007 nm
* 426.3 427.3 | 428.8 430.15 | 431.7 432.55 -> 0.111 nm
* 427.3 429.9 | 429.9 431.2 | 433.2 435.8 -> 0.052 nm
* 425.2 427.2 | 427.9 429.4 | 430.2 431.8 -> 0.018 nm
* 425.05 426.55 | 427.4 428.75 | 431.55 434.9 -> -0.047 nm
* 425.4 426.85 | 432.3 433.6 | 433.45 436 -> -0.037 nm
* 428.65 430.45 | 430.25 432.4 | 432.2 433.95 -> -0.052 nm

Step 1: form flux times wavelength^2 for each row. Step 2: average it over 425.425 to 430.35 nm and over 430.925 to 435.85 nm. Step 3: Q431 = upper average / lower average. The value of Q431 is 1.02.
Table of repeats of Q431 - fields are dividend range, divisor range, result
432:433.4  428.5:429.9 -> 1.06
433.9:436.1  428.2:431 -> 1.05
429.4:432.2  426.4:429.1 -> 0.96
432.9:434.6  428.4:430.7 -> 1.00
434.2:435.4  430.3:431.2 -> 1.07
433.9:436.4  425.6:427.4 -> 1.01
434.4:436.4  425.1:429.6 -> 1.07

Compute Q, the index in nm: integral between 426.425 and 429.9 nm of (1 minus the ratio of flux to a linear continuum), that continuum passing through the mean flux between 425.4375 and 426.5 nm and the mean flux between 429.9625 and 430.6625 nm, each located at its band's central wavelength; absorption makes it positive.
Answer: -0.10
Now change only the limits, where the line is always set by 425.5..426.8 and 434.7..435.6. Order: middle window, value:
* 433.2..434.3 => 0.125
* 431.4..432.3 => -0.009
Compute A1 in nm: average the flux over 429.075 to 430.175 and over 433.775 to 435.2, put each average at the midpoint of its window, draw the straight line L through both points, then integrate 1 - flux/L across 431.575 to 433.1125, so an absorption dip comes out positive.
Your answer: -0.13 nm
